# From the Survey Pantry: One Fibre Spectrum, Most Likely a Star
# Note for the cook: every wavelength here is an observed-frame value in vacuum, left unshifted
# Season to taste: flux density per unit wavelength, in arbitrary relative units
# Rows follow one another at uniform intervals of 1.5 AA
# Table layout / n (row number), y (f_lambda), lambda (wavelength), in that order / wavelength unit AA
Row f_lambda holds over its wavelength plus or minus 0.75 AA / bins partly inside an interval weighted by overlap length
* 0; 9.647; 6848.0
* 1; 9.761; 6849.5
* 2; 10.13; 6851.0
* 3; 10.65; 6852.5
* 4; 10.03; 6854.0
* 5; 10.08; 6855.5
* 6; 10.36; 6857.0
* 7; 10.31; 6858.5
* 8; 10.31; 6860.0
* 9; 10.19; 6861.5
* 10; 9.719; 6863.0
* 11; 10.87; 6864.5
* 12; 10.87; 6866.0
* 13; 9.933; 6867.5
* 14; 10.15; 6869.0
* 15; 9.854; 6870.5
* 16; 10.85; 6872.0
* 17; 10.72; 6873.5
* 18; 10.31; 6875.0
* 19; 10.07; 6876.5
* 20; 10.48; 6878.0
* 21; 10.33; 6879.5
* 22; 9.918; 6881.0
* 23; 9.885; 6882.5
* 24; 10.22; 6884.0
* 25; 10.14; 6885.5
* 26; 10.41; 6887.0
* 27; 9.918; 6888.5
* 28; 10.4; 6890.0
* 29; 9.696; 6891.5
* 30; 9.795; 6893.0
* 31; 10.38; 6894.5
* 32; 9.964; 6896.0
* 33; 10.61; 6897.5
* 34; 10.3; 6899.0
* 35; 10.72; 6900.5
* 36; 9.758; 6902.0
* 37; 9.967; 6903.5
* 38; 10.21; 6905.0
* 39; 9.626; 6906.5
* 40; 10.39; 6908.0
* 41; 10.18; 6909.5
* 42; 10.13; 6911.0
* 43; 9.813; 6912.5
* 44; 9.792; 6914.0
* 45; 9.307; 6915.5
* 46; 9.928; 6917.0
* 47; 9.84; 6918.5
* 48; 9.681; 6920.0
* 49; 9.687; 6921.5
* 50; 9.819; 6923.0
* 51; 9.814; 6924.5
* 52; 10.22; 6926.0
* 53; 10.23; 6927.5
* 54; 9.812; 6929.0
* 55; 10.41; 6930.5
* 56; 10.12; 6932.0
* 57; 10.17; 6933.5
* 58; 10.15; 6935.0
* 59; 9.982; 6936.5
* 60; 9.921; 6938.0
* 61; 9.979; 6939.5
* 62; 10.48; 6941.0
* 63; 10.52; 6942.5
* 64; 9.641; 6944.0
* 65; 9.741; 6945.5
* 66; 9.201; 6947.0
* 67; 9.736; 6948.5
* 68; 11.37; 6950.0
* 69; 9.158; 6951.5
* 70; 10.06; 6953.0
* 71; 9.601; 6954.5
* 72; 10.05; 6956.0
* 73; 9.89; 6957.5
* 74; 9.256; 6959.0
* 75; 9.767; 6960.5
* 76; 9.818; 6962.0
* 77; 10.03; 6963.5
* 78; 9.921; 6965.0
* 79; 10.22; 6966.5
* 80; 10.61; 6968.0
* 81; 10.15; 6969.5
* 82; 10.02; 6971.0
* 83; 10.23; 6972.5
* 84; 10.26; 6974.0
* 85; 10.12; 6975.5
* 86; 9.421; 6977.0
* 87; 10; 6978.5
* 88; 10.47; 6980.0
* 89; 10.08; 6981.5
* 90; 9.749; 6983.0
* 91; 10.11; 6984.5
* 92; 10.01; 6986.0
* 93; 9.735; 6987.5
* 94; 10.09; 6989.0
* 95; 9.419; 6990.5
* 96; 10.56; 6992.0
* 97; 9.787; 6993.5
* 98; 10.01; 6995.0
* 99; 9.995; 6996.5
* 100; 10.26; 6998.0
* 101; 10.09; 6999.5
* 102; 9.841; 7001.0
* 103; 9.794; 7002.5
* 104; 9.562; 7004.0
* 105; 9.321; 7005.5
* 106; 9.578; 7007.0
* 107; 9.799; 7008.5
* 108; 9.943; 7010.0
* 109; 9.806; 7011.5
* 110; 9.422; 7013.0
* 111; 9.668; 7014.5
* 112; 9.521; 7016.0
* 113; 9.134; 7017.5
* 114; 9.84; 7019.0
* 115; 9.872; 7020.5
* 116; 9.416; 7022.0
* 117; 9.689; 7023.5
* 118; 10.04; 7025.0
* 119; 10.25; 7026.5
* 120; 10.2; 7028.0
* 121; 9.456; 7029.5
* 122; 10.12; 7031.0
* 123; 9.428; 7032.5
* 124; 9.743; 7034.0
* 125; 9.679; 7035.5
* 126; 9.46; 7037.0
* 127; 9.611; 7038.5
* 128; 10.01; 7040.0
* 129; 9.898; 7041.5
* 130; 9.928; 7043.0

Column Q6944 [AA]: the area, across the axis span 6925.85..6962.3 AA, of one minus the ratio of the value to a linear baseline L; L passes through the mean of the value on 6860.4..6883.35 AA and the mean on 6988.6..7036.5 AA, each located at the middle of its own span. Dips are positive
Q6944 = 0.2 AA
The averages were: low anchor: 10.3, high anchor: 9.79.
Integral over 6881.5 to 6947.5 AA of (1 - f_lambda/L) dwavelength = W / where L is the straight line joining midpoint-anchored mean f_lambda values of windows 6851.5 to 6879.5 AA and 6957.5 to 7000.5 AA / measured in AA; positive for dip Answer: 1.0 AA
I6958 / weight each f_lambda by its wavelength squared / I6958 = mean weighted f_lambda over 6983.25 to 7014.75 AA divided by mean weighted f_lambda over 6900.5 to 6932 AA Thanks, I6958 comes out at 1.01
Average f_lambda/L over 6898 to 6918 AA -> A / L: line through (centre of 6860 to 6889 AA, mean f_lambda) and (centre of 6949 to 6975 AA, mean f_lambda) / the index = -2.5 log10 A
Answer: 0.02 mag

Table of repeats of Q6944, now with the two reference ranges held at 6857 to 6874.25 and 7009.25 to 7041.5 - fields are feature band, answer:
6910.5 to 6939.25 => 0.51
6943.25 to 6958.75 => 0.30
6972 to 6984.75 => -0.17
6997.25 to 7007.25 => 0.03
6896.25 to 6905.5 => -0.03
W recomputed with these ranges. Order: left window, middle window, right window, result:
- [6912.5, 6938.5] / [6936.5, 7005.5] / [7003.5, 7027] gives -1.2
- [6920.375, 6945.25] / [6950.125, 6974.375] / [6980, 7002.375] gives 0.1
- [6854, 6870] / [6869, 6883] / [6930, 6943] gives 0.0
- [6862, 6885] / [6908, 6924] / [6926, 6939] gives 0.5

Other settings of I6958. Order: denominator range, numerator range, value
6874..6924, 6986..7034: 1.01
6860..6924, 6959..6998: 1.01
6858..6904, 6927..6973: 1.00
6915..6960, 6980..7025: 1.01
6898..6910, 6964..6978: 1.01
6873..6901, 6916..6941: 0.99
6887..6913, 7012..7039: 0.99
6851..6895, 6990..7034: 1.00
